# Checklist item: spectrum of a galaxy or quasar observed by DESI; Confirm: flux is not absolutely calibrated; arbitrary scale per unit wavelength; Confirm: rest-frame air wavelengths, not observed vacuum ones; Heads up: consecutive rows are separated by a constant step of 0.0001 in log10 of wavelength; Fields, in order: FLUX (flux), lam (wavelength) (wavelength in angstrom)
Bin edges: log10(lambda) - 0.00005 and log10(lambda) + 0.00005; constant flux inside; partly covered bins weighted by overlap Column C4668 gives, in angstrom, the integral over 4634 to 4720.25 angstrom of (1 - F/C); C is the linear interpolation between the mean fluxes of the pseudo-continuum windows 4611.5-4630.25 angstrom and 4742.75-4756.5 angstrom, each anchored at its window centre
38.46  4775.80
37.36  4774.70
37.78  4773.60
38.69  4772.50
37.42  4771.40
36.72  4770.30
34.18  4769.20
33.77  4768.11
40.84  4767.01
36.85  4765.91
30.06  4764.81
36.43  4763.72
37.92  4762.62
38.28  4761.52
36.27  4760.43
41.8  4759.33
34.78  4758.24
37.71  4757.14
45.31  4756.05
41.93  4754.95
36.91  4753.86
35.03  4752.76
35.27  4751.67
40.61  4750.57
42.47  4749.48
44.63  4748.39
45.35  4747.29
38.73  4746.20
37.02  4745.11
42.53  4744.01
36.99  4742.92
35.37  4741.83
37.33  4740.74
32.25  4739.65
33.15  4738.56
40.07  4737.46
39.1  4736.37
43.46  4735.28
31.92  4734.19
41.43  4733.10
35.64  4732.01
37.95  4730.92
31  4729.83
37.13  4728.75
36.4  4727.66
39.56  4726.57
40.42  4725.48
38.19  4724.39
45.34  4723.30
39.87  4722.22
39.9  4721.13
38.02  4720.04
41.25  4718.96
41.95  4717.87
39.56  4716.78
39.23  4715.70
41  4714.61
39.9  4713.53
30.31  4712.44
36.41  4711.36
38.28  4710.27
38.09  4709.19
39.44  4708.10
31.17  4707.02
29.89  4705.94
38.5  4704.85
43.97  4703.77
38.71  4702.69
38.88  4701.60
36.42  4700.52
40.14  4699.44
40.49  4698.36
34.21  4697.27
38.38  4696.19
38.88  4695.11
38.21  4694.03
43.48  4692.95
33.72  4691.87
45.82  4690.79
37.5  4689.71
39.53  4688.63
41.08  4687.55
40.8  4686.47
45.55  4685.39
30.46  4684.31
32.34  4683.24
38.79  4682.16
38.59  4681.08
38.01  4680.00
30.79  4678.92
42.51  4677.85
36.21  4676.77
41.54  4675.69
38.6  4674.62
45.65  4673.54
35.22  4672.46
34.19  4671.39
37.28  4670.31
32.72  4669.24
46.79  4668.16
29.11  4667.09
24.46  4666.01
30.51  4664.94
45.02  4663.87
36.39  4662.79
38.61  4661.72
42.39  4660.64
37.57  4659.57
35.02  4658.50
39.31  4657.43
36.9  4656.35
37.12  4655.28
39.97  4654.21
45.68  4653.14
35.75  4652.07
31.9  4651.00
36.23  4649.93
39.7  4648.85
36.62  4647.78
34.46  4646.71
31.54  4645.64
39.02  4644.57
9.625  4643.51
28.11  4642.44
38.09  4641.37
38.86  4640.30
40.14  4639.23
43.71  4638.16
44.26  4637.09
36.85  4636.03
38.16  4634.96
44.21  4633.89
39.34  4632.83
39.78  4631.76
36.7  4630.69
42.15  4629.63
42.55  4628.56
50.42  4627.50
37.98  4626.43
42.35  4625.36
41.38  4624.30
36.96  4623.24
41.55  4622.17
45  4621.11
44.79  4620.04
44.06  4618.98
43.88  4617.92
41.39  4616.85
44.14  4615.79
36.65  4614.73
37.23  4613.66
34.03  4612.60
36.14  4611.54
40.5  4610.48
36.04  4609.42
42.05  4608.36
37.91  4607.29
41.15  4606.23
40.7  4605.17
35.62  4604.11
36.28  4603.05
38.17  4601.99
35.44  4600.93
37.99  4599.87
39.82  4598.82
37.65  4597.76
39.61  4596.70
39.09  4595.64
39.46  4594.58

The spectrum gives 7.07 angstrom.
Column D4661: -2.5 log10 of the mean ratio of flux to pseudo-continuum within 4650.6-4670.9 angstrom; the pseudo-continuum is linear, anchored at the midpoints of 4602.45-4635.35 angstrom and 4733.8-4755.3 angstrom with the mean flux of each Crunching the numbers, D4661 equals 0.08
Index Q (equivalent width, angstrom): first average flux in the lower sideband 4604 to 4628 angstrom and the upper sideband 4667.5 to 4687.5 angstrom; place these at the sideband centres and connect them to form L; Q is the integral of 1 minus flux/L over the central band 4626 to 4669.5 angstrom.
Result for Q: 2.1 angstrom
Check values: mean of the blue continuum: 40.6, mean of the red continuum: 38.1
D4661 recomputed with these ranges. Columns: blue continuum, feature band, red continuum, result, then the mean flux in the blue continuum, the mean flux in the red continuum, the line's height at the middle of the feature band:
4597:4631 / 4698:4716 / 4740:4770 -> 0.034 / 40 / 38.3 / 38.8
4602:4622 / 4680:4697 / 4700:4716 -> -0.027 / 39.8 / 37.3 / 37.8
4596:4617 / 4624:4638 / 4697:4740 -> -0.082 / 38.4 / 38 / 38.3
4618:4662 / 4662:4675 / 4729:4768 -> 0.063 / 38.7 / 38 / 38.5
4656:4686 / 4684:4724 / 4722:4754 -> -0.030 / 37.2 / 38.4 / 37.8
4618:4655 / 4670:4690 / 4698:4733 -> 0.010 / 38.8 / 38.3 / 38.5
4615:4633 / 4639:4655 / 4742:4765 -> 0.184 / 42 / 38.9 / 41.5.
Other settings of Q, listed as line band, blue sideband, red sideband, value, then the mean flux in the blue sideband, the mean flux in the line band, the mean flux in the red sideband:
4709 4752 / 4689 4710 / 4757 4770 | -1.4 angstrom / 38.2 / 38.6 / 36.5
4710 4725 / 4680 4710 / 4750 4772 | -0.5 angstrom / 38.3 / 39.2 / 37.4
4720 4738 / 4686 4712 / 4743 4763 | 0.2 angstrom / 38.4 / 38.6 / 39.5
